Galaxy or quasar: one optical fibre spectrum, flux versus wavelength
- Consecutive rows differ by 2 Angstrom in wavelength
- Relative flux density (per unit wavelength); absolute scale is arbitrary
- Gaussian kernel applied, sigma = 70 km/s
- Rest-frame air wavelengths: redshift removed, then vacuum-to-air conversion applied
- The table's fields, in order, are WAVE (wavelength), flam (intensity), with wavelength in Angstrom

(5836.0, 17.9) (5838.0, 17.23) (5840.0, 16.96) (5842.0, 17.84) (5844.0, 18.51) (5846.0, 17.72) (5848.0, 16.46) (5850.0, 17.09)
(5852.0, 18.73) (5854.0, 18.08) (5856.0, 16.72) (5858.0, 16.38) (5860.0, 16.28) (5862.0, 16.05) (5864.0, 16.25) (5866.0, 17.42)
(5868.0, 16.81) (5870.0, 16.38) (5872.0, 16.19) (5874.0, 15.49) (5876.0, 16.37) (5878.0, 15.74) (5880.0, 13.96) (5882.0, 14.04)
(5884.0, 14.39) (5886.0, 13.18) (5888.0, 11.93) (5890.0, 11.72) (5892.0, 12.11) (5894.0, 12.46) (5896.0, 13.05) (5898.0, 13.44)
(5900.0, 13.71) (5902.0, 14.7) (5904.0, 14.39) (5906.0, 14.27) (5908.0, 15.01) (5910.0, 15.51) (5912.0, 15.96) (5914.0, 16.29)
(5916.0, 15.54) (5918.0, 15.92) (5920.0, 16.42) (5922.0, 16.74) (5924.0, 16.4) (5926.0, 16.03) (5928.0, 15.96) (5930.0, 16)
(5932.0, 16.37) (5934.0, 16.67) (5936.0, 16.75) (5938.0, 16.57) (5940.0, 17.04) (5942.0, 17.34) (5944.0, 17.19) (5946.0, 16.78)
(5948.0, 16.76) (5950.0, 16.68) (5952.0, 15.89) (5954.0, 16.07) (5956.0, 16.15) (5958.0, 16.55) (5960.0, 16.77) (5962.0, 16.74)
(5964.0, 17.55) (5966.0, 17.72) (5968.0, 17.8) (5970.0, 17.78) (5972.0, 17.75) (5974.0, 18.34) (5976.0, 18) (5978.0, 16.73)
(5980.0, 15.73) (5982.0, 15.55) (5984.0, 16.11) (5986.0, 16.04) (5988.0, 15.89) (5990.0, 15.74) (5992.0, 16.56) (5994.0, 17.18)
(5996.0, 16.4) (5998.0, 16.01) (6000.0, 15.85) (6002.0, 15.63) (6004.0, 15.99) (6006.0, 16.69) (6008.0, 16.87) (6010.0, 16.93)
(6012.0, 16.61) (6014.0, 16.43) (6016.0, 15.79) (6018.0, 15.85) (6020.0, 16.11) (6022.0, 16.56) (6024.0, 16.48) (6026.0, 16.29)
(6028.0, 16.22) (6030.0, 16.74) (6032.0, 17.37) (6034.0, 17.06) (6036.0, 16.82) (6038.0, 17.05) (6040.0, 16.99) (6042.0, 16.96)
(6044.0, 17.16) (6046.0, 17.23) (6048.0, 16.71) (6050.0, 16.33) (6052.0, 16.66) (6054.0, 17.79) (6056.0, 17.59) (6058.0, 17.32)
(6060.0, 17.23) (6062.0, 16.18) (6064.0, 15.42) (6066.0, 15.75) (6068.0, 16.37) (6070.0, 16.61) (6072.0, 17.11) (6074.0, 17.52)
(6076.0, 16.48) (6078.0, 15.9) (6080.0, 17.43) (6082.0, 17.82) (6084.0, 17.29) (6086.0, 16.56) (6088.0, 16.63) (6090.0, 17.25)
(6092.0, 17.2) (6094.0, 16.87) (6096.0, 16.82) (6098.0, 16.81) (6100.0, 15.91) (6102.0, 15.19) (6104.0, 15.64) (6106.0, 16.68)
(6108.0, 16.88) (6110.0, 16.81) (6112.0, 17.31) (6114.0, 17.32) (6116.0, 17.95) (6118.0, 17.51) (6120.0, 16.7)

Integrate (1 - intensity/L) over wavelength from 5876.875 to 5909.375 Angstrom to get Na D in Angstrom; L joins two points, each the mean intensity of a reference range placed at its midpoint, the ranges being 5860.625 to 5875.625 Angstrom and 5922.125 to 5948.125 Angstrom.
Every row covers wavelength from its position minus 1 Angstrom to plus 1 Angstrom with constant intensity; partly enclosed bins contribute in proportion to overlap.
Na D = 5.5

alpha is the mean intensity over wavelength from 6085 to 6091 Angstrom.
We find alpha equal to 16.8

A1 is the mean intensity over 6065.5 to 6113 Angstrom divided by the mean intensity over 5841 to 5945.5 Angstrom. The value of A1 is 1.1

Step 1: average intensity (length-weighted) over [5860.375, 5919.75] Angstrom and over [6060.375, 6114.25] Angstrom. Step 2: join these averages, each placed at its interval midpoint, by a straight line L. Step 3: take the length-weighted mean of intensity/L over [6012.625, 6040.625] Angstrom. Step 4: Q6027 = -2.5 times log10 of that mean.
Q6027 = -0.031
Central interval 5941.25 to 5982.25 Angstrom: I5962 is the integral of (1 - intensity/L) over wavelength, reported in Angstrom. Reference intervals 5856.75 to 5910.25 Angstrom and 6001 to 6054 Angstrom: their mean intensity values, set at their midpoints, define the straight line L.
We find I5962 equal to -3.2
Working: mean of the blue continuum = 14.7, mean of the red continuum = 16.6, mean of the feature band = 17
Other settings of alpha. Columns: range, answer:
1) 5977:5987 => 16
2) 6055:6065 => 16.7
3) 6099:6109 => 16.1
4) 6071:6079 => 16.8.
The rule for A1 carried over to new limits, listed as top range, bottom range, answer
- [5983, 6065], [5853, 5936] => 1.08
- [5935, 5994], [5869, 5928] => 1.14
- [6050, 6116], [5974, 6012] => 1.02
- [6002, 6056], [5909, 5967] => 1.01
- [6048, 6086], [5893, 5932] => 1.11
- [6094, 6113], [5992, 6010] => 1.01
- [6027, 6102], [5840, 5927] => 1.08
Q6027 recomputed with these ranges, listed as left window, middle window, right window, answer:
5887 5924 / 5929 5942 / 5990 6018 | -0.11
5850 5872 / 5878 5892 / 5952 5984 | 0.26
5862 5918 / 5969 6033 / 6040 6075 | -0.03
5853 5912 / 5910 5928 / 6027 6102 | -0.06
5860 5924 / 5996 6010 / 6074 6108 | -0.02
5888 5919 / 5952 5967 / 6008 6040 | -0.10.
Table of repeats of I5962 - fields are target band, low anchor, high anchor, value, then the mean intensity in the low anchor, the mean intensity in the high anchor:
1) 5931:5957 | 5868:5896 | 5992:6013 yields -2.2 Angstrom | 14.2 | 16.4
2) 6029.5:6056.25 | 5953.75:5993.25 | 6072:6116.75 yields -0.3 Angstrom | 16.8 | 16.8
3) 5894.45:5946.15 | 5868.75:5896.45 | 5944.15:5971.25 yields -0.6 Angstrom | 14.1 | 16.9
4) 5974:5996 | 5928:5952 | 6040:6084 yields 0.4 Angstrom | 16.7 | 16.9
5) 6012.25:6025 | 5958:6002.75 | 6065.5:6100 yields 0.4 Angstrom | 16.7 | 16.8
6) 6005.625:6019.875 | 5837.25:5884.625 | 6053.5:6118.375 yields 0.3 Angstrom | 16.6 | 16.8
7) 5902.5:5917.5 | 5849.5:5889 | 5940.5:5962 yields 0.9 Angstrom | 15.9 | 16.6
